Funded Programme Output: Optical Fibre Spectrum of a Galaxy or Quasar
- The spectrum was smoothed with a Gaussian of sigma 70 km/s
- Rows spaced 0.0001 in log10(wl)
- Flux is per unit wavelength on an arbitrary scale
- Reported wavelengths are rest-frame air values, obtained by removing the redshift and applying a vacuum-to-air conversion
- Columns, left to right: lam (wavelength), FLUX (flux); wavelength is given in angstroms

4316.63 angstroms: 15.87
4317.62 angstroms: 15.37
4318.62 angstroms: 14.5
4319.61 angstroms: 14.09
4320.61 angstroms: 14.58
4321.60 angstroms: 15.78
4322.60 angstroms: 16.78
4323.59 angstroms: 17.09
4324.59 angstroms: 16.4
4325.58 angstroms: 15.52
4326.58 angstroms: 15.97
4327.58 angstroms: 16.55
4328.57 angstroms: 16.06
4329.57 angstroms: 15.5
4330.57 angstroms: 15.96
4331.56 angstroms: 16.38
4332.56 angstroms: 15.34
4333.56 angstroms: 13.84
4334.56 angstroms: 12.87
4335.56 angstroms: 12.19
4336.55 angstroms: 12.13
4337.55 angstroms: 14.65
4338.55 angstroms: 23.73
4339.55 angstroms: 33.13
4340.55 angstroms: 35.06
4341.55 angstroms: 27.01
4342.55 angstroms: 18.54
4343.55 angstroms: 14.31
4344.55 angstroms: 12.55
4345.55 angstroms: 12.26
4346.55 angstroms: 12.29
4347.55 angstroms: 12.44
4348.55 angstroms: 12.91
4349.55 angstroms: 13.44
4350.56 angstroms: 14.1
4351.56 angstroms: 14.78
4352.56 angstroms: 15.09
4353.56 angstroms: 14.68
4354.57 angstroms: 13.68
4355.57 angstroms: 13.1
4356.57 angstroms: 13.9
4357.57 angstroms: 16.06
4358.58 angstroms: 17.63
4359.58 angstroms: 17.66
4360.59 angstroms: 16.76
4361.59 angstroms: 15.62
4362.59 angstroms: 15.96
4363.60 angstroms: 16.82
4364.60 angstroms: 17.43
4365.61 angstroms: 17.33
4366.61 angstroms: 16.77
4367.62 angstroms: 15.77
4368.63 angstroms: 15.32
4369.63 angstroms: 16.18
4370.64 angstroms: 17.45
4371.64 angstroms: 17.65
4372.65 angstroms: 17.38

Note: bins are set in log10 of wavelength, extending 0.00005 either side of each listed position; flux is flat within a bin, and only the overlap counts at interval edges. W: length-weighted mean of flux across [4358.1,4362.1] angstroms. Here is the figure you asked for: 16.9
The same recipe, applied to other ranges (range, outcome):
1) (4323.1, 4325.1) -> 16.7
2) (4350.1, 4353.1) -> 14.7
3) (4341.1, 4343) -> 22.8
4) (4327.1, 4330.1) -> 16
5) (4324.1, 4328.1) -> 16.1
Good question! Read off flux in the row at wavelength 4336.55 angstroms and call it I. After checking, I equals 12.13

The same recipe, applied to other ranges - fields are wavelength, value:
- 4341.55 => 27.01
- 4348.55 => 12.91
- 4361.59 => 15.62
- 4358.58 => 17.63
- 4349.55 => 13.44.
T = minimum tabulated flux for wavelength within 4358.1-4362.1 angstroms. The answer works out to 15.62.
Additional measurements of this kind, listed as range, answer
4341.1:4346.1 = 12.26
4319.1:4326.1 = 14.09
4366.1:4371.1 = 15.32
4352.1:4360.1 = 13.1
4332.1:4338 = 12.13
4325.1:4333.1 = 15.34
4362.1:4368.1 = 15.77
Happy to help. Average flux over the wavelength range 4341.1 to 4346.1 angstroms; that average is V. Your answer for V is 16.8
